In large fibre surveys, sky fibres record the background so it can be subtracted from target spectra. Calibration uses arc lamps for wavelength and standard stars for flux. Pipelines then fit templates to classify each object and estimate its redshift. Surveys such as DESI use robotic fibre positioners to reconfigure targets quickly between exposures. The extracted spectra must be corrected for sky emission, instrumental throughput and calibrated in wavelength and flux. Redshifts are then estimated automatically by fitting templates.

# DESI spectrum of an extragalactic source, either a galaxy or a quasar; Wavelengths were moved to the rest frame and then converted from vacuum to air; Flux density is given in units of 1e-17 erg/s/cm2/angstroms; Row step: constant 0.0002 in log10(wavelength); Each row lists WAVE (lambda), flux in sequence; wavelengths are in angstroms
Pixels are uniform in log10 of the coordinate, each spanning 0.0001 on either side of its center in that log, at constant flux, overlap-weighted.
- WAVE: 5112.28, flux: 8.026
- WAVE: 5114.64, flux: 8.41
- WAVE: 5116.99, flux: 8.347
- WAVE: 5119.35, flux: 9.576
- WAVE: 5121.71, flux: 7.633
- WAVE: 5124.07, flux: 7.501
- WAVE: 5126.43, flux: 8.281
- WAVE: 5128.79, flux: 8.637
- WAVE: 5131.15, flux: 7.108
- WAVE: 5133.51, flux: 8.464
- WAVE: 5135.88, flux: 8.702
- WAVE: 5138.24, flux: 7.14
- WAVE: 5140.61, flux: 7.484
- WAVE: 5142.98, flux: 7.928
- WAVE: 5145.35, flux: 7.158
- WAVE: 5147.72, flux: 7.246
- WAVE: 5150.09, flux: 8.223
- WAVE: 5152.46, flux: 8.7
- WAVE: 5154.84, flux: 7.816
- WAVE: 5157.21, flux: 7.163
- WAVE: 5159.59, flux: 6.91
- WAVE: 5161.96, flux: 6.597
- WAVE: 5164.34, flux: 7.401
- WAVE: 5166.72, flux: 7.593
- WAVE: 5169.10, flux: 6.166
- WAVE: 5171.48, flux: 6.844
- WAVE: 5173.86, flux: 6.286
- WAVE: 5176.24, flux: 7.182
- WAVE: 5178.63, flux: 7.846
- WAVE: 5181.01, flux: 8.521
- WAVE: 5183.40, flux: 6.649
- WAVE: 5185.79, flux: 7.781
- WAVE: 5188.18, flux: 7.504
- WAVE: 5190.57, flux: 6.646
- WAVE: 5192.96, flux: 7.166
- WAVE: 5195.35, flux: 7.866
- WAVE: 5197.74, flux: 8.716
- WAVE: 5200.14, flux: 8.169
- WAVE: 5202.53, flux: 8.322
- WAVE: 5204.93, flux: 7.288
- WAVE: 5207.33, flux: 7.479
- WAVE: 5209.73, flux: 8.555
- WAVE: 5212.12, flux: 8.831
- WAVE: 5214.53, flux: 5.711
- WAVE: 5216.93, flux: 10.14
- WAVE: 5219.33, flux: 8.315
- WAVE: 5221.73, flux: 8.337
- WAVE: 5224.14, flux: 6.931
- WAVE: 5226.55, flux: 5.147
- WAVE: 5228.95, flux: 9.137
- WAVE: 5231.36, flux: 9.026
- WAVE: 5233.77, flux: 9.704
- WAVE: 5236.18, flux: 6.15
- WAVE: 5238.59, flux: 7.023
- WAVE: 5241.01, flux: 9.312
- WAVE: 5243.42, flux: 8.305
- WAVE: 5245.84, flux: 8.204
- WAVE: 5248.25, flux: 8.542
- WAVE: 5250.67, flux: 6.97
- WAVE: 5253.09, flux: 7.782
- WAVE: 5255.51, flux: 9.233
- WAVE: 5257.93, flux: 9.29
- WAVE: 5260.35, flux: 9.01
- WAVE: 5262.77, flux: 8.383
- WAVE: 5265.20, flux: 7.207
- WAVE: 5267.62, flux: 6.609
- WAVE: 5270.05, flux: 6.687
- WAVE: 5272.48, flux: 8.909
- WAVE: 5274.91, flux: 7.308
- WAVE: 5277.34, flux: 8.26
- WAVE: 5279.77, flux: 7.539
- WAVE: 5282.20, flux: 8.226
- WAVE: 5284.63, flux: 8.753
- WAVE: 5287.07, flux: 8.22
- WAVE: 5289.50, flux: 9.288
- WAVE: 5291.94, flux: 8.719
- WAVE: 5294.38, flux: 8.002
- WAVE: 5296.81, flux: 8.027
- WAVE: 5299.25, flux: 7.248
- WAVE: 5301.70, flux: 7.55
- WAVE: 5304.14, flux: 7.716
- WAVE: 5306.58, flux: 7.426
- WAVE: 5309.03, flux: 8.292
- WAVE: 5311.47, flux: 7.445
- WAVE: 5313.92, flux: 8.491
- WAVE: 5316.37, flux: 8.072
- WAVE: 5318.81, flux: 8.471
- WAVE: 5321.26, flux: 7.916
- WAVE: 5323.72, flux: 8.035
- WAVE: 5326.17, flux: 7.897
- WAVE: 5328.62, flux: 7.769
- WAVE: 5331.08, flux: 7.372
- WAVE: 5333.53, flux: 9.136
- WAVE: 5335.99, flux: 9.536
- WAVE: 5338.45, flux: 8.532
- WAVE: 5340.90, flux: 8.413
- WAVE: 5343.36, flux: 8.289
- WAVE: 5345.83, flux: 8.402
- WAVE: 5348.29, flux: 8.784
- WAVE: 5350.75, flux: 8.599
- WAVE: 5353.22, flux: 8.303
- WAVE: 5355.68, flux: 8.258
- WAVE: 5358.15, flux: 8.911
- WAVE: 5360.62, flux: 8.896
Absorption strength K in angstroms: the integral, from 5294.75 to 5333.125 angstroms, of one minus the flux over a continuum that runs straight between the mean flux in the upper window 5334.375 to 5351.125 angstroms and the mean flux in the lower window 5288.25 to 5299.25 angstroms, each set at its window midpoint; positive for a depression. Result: 2.8 angstroms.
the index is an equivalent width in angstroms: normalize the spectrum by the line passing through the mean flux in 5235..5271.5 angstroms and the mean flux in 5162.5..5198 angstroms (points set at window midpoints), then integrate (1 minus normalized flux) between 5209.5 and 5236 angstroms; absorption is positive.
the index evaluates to -1.4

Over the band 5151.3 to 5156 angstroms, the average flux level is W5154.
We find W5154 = 8.25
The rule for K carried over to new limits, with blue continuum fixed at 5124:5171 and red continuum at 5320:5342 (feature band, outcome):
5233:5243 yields -0.07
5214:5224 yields -0.37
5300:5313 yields 0.81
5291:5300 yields 0.15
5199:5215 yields -0.07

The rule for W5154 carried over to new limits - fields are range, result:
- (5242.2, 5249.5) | 8.35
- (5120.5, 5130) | 8.02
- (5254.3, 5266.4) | 8.63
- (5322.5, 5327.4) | 7.97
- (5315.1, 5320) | 8.28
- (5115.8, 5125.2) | 8.27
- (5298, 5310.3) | 7.64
